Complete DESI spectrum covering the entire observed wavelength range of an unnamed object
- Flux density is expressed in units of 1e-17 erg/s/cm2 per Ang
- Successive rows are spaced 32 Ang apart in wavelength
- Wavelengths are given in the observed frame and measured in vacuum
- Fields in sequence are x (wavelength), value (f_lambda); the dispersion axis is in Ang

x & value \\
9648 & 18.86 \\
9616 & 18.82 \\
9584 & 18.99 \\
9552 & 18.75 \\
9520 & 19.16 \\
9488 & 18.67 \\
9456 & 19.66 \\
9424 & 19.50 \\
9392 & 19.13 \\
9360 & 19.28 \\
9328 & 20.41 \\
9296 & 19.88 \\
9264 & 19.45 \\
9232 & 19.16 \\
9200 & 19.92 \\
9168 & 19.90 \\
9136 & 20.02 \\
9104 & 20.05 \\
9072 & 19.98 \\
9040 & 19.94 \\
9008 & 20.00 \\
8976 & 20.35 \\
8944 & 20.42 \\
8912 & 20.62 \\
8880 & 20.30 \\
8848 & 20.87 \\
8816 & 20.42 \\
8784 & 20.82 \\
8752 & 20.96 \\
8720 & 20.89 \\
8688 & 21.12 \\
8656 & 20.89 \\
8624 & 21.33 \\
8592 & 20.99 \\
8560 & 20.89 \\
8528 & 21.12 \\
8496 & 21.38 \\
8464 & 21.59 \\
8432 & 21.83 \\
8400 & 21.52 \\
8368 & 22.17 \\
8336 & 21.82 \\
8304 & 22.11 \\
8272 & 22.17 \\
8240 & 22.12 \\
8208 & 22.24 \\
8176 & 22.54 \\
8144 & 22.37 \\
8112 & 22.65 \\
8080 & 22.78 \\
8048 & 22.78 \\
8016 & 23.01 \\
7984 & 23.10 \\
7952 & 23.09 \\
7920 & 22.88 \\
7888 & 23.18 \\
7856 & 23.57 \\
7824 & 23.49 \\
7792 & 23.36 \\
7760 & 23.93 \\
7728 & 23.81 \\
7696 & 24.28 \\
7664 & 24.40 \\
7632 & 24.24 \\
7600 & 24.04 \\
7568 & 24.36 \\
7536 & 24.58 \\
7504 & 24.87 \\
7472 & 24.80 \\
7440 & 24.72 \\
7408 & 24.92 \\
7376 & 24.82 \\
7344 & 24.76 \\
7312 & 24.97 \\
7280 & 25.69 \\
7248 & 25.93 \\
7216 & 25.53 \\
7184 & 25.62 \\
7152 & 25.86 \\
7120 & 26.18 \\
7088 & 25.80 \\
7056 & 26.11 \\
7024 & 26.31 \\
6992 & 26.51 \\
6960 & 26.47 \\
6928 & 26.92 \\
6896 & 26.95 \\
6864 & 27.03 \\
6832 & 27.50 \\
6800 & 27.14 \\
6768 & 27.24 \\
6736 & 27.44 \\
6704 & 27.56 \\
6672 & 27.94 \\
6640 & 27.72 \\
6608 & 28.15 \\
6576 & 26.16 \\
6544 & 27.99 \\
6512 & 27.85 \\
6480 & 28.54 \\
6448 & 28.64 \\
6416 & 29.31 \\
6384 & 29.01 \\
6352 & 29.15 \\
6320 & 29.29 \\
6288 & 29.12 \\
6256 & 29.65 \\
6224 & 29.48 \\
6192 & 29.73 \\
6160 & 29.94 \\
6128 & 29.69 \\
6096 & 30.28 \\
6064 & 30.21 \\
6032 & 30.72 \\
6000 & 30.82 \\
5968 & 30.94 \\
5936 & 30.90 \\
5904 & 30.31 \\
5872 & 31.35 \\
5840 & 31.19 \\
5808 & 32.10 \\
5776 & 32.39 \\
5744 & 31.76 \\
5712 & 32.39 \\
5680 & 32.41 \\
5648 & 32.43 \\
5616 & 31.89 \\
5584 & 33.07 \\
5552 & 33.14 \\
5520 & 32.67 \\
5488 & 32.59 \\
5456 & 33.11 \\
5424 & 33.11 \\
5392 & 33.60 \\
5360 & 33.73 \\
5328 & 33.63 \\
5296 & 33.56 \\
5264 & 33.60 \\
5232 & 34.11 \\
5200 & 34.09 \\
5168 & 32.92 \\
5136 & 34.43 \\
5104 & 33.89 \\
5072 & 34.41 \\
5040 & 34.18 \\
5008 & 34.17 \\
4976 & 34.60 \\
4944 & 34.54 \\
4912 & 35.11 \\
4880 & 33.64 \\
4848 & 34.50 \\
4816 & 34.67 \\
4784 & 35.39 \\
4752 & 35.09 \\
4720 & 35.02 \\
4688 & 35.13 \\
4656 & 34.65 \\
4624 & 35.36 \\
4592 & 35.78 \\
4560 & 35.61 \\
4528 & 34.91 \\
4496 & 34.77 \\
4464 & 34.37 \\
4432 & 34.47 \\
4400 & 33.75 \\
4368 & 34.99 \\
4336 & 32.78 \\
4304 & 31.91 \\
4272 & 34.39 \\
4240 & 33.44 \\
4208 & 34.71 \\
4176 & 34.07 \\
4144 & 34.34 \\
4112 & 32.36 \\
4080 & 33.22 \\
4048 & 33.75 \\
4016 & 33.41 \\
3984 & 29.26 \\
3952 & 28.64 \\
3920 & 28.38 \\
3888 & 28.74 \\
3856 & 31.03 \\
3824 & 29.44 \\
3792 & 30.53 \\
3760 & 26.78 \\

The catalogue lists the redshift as 0.000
